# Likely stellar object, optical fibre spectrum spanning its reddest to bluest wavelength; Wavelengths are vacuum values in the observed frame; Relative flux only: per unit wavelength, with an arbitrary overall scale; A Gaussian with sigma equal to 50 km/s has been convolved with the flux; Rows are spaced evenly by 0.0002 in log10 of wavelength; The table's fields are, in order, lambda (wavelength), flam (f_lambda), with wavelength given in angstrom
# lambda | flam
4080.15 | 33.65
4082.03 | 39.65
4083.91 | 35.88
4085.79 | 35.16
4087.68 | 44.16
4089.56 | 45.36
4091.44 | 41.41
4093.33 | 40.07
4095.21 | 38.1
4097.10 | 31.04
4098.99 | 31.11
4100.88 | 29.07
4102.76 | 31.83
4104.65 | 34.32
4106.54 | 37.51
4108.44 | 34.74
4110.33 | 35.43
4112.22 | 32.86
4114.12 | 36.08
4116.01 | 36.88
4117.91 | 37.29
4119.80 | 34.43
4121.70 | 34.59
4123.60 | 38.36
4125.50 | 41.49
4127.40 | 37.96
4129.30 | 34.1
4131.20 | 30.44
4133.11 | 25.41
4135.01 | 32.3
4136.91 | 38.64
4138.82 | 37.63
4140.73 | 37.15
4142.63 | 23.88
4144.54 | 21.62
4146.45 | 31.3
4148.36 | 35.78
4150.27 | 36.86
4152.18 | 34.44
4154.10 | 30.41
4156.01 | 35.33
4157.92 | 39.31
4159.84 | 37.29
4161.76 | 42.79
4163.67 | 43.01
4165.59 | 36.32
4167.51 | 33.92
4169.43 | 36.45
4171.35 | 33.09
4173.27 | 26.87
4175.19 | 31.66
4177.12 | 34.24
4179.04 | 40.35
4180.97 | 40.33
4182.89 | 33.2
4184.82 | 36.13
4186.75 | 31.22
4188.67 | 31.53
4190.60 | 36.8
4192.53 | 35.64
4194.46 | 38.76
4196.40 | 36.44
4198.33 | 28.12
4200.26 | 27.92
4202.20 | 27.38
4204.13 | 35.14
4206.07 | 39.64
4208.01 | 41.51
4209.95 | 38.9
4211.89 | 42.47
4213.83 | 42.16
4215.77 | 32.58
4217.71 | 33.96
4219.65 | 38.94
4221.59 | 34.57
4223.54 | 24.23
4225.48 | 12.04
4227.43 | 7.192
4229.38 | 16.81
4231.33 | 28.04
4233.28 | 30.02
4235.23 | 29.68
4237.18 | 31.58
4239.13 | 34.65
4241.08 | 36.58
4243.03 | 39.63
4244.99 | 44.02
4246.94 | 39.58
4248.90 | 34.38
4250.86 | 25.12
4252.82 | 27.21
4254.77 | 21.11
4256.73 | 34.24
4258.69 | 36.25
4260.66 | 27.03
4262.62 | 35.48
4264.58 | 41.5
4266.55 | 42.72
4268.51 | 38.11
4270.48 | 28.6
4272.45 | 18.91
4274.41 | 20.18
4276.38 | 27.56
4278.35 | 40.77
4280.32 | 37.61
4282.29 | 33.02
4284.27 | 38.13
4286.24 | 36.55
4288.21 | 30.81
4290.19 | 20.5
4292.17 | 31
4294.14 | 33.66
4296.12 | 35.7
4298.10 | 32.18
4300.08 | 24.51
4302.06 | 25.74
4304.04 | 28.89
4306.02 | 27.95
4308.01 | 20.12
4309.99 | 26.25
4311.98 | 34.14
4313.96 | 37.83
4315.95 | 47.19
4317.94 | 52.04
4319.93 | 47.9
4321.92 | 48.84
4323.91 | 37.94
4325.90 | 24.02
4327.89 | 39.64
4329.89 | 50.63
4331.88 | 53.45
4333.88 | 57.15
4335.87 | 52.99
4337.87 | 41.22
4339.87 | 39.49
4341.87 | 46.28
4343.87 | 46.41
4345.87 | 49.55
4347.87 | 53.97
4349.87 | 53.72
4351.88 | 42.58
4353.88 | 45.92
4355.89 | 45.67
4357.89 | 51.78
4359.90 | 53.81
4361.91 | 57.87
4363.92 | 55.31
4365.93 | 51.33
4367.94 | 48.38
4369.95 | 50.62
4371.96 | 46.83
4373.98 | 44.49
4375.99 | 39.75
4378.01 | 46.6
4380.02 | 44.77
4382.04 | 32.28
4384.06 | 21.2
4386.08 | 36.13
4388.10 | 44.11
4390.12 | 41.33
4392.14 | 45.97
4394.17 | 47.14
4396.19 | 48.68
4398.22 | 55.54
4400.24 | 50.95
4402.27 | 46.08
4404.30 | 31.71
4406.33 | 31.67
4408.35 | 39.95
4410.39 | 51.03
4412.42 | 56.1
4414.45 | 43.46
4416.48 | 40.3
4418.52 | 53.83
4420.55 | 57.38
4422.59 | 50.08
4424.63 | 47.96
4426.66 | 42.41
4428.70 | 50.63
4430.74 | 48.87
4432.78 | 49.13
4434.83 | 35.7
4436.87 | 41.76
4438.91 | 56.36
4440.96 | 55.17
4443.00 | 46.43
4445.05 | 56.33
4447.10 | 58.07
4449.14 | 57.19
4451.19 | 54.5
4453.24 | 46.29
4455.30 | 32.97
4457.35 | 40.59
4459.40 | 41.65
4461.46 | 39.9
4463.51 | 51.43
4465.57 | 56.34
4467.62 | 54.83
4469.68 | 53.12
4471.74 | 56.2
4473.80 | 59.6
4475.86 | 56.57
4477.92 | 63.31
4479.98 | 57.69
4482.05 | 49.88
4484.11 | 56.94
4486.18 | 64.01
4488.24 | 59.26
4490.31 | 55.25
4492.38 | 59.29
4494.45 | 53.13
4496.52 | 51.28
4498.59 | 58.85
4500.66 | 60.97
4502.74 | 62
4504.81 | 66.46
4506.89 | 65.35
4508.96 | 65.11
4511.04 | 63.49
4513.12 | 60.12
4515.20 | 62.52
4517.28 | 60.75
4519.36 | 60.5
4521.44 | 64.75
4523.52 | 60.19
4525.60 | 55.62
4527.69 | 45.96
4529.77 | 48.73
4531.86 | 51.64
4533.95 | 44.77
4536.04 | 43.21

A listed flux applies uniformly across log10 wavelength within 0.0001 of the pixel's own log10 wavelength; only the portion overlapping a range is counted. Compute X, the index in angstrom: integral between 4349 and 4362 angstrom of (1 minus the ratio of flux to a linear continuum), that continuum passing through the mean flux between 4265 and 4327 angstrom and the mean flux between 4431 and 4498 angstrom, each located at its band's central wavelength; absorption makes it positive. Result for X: -3.1 angstrom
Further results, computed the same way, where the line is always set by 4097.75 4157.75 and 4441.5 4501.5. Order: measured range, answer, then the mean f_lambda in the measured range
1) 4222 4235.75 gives 6.3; 21.4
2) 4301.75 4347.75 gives 4.2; 41.2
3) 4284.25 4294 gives 2.8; 30.9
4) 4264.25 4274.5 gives 2.4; 32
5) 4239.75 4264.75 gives 4.4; 33.8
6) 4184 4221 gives 2.6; 35.5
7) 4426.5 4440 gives 1.2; 46.7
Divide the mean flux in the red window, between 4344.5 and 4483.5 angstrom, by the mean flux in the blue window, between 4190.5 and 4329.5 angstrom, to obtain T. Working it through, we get 1.46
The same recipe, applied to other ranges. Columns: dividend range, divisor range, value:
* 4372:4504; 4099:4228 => 1.44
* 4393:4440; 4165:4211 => 1.35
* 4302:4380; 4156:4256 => 1.33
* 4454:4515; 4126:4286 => 1.68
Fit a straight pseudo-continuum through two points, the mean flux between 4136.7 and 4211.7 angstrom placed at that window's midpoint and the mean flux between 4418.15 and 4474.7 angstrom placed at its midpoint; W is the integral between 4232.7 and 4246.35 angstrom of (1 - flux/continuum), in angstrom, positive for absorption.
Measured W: 1.1 angstrom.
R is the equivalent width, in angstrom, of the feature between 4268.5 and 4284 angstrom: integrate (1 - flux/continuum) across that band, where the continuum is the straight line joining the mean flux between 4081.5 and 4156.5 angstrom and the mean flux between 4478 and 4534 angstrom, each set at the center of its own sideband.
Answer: 4.87 angstrom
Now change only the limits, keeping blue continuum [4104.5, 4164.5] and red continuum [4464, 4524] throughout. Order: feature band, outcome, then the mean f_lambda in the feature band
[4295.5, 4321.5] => 7.0 angstrom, 34.2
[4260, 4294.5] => 9.4 angstrom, 32.4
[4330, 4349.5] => -0.2 angstrom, 49.2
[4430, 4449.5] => 1.8 angstrom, 50.3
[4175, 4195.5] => 1.5 angstrom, 35.6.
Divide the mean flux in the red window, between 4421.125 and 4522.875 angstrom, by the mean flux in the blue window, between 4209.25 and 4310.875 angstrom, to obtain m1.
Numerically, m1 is 1.7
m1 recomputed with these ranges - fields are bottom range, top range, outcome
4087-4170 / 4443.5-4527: 1.59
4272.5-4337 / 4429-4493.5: 1.45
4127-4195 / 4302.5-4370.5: 1.29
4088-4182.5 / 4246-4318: 0.91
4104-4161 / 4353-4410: 1.30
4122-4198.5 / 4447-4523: 1.62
